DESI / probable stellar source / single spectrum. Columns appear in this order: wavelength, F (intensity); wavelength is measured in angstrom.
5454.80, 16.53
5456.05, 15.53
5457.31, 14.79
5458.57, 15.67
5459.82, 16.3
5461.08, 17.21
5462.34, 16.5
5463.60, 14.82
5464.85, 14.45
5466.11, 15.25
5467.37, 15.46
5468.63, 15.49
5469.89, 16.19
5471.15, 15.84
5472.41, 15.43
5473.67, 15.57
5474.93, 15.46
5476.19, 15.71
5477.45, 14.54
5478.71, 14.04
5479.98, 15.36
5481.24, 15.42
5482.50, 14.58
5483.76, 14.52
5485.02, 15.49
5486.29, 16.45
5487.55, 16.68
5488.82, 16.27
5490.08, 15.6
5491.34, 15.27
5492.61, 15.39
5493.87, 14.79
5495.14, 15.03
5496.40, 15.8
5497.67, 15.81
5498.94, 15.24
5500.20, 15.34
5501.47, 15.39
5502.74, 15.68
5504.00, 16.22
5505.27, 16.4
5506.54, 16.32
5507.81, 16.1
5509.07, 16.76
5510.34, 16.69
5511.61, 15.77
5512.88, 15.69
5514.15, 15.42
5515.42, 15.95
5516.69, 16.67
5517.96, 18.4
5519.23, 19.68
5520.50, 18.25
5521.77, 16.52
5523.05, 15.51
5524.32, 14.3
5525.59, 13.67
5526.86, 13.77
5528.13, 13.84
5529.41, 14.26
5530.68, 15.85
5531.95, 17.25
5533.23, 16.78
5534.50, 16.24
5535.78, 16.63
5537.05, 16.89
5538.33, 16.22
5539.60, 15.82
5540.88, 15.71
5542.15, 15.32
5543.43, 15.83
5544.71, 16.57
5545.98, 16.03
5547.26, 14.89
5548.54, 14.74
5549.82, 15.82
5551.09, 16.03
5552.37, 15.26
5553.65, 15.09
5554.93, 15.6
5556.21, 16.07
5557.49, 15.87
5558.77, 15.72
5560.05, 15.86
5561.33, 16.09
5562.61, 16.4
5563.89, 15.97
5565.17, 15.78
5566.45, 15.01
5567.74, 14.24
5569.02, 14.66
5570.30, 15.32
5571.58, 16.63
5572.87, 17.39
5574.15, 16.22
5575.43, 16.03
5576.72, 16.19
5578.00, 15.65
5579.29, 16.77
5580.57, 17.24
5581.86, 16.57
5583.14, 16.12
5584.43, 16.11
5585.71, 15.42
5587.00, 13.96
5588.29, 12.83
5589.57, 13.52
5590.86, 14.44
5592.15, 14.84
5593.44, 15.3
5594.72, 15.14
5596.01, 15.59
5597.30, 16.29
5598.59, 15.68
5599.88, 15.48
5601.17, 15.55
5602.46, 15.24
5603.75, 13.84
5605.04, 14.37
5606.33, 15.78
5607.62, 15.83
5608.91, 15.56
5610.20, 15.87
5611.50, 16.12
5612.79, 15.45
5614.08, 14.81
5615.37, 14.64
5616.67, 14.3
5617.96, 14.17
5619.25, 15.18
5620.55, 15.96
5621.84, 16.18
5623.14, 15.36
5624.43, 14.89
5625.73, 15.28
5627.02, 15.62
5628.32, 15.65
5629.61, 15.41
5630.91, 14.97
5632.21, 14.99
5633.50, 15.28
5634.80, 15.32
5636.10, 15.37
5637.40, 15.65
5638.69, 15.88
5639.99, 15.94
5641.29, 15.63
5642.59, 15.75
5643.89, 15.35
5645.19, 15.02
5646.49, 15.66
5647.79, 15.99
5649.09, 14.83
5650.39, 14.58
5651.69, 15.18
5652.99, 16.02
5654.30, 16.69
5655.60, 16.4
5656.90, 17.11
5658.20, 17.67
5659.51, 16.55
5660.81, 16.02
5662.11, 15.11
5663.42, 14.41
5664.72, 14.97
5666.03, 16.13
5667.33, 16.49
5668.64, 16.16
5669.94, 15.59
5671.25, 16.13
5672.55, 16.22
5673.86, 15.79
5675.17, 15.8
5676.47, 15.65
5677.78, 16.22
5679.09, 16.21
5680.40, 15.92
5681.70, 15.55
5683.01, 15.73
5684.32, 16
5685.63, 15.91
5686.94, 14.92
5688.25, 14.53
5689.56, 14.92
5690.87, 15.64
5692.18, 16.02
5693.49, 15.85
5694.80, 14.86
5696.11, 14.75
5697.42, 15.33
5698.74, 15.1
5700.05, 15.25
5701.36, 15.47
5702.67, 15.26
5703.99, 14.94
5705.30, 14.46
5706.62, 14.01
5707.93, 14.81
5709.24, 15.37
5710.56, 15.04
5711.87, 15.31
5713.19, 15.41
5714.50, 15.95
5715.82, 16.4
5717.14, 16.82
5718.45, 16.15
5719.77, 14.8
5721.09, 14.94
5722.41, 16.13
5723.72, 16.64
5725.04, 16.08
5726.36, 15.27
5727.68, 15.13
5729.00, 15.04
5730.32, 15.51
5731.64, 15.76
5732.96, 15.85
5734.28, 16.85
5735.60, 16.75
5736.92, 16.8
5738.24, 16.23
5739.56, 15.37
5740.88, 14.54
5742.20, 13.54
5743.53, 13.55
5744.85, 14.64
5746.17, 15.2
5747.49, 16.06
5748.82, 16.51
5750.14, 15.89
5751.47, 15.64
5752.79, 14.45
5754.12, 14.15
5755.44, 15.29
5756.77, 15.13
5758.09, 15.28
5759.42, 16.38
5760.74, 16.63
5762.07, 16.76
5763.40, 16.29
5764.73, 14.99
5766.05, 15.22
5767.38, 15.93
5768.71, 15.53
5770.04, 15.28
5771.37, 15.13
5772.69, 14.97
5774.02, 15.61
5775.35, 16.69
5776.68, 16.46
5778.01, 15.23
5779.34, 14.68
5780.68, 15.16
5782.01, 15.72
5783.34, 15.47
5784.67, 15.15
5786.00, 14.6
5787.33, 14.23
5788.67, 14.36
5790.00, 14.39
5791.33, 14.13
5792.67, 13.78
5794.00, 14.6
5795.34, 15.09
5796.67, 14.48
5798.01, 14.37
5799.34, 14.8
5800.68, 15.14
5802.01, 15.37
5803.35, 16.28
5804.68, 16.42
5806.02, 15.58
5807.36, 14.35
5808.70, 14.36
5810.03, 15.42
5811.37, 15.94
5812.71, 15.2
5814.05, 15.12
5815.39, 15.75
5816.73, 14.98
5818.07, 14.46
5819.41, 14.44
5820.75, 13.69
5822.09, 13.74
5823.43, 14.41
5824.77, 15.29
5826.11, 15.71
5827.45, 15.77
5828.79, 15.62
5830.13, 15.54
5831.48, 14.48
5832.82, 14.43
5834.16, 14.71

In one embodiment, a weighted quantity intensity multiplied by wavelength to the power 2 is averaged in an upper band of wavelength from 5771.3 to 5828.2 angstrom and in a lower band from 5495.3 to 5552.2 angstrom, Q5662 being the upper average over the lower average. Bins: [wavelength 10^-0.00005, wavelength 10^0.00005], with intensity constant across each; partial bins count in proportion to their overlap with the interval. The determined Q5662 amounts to 1.04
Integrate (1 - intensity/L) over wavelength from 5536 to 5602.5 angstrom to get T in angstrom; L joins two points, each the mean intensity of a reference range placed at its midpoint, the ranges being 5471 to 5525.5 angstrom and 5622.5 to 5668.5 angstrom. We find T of 0.4 angstrom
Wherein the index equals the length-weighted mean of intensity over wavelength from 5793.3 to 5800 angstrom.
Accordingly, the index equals 14.7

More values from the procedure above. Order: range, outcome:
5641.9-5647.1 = 15.4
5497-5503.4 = 15.5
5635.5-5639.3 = 15.7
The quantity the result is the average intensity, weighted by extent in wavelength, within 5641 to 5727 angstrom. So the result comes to 15.6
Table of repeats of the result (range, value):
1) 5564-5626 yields 15.4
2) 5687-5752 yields 15.4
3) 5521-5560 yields 15.6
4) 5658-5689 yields 15.8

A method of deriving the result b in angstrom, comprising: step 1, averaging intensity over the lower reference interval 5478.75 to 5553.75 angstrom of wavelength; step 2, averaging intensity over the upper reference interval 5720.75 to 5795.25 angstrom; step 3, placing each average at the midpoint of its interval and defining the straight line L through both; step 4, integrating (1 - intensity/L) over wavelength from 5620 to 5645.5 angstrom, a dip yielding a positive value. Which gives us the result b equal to 0.20 angstrom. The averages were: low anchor 15.8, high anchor 15.4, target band 15.5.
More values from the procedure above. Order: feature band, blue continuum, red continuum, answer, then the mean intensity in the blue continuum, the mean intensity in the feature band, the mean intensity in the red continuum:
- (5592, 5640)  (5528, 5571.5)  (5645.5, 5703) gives 1.2 angstrom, 15.7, 15.3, 15.7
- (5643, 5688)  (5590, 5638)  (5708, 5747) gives -1.2 angstrom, 15.3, 15.8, 15.5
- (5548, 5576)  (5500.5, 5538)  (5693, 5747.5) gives 0.4 angstrom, 16.1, 15.7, 15.4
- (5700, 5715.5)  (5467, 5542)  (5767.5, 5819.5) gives 0.2 angstrom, 15.8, 15.1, 15.1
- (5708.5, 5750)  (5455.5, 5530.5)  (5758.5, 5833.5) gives -0.9 angstrom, 15.7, 15.6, 15.2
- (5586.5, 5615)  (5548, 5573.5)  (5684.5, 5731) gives 1.0 angstrom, 15.7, 15.1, 15.4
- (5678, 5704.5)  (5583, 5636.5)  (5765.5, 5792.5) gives -0.4 angstrom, 15.2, 15.4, 15.2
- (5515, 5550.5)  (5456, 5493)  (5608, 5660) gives -1.0 angstrom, 15.5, 16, 15.6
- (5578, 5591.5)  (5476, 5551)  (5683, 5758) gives 0.3 angstrom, 15.8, 15.3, 15.4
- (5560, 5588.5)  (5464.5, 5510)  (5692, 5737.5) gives -0.5 angstrom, 15.6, 15.8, 15.5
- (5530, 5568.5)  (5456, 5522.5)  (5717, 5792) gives -0.2 angstrom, 15.8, 15.8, 15.4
